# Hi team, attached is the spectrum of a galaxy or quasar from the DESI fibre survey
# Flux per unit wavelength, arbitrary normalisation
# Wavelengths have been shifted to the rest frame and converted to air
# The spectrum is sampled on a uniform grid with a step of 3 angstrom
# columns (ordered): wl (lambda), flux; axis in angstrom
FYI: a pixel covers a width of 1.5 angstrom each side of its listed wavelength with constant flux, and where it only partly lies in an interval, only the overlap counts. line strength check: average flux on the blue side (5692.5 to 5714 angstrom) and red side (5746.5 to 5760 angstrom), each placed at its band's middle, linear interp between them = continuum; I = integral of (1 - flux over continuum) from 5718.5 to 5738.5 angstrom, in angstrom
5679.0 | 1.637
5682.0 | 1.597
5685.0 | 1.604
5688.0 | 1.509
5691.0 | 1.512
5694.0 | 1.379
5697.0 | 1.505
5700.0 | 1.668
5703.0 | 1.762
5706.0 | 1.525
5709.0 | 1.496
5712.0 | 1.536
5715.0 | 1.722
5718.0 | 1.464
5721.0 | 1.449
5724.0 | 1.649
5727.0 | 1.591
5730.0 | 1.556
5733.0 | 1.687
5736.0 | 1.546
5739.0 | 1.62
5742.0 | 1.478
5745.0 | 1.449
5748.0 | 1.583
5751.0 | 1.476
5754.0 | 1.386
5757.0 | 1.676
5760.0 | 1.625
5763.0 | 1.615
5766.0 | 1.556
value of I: -0.4 angstrom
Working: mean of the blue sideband 1.56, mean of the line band 1.58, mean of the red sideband 1.54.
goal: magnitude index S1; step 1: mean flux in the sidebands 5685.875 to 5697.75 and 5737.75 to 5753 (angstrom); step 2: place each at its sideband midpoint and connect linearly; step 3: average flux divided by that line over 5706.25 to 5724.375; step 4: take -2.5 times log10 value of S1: -0.03 mag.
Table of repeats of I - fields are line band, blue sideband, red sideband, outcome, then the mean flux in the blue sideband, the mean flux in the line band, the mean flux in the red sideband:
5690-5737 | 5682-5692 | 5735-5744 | -0.6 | 1.55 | 1.57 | 1.54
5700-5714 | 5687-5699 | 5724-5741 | -0.6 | 1.48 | 1.59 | 1.6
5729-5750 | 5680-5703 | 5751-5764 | 0.0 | 1.56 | 1.56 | 1.56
